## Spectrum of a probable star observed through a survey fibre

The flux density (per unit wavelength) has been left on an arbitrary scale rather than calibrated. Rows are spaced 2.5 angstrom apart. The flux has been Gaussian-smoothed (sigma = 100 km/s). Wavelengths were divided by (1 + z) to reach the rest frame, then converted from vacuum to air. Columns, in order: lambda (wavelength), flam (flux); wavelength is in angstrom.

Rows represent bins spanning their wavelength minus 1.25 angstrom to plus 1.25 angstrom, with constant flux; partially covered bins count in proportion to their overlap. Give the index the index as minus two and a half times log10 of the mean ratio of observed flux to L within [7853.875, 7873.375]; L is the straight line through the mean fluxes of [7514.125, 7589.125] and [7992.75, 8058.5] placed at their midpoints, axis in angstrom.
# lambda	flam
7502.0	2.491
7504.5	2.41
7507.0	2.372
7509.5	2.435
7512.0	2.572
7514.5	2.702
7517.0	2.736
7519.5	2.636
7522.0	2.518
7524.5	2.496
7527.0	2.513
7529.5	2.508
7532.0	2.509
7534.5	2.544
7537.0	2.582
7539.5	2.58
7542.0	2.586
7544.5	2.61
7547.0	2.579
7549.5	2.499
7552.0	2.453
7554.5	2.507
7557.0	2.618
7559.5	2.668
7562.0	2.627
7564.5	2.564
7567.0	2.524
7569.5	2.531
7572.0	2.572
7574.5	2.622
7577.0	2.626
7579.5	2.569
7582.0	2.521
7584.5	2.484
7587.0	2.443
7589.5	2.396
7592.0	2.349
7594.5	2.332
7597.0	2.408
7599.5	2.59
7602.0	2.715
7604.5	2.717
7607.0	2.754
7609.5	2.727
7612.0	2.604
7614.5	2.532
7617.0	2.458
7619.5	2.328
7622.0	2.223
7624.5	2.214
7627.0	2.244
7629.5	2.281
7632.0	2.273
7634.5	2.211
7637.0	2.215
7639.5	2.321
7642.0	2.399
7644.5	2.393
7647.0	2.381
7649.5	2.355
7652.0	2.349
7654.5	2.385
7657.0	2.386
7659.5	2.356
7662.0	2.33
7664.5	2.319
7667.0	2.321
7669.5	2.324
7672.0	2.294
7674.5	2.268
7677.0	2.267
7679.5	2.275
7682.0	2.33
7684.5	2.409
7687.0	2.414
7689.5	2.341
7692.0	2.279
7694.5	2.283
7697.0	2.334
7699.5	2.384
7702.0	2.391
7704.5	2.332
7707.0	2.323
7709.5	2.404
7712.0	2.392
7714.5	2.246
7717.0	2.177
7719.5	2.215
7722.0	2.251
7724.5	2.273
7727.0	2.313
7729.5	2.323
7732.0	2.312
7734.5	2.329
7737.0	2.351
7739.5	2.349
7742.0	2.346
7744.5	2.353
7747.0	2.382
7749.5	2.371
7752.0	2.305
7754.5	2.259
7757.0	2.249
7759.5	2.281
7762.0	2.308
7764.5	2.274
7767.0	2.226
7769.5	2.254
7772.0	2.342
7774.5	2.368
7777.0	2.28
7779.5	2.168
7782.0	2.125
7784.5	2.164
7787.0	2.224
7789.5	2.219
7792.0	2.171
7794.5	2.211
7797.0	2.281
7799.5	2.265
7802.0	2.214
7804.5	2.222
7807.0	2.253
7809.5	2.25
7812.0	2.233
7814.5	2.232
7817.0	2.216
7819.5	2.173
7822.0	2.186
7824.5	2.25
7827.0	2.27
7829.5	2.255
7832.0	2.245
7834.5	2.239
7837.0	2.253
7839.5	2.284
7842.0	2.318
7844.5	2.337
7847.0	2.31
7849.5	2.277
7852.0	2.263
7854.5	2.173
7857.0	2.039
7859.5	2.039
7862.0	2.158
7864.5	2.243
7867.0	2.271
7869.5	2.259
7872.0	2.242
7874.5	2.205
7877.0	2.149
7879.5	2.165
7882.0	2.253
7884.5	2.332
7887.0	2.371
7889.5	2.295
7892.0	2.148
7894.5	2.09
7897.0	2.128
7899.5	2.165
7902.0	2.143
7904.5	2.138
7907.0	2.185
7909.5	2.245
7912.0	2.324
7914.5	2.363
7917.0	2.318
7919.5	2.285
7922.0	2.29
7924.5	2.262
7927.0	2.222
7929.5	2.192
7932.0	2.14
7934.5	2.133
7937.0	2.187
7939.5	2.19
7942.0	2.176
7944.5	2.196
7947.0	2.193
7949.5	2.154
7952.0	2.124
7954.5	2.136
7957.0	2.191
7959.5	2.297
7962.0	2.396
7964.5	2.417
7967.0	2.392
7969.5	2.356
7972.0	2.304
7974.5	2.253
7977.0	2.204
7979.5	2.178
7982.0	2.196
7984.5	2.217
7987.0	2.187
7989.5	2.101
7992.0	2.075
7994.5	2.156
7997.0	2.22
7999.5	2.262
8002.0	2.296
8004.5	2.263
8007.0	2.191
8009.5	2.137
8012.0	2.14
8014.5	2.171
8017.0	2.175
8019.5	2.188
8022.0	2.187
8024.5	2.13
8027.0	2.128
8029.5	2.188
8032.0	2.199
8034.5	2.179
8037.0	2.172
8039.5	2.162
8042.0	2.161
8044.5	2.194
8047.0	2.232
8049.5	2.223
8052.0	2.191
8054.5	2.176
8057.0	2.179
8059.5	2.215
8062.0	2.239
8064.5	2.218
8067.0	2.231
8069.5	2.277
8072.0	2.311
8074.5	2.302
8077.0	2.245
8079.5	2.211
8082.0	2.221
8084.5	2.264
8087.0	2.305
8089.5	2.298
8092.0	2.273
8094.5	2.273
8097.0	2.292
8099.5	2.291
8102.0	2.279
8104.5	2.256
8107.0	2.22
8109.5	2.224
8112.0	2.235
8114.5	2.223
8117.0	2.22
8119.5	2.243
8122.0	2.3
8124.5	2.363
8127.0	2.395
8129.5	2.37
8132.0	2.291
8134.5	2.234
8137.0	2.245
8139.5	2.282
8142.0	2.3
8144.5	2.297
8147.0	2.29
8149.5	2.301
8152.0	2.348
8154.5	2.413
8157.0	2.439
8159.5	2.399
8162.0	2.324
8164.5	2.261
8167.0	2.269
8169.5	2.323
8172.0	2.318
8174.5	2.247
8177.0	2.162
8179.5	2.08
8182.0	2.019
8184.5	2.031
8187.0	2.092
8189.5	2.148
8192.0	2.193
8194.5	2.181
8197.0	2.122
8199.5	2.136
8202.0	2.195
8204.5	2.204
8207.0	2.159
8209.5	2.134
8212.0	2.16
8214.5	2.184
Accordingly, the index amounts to 0.07 mag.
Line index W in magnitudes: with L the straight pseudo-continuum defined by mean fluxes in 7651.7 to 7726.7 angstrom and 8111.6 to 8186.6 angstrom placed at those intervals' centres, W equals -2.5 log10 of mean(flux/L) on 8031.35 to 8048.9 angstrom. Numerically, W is 0.05 mag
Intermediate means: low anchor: 2.32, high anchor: 2.27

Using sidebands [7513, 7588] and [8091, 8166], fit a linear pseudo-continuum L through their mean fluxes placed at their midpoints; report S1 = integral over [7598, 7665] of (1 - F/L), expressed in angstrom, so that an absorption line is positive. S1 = 3.1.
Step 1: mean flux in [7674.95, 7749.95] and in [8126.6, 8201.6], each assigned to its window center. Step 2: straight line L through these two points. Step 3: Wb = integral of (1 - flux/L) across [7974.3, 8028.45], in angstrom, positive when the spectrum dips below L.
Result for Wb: 2.2 angstrom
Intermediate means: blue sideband 2.32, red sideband 2.25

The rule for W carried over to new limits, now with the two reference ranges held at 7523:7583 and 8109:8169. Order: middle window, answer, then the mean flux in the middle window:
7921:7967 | 0.08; 2.22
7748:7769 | 0.08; 2.28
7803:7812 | 0.10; 2.24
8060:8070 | 0.05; 2.24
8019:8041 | 0.09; 2.17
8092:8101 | 0.02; 2.28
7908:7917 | 0.04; 2.31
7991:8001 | 0.09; 2.18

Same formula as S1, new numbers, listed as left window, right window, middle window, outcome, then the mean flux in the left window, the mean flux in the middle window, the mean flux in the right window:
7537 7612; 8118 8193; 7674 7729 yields 4.0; 2.56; 2.31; 2.27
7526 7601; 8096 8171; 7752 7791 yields 3.1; 2.53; 2.25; 2.3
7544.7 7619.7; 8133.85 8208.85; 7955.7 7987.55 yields 0.8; 2.55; 2.28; 2.23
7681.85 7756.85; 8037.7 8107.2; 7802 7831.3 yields 0.9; 2.32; 2.23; 2.24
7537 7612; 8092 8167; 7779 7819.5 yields 3.9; 2.56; 2.22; 2.3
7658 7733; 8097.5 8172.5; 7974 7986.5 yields 0.5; 2.32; 2.21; 2.3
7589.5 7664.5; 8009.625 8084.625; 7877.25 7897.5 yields 0.5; 2.41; 2.22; 2.2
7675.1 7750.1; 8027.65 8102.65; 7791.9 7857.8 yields 1.6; 2.32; 2.24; 2.23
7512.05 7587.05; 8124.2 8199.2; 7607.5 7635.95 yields 1.7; 2.57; 2.38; 2.26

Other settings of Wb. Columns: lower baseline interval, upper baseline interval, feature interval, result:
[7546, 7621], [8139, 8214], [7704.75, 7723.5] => 1.4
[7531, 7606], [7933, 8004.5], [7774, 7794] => 1.4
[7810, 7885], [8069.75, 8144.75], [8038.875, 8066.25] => 0.8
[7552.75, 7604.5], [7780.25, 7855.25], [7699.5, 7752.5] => 0.7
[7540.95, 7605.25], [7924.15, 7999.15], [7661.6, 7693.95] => 1.8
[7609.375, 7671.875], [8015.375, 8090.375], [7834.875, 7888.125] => 1.0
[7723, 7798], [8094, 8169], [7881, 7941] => 1.6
